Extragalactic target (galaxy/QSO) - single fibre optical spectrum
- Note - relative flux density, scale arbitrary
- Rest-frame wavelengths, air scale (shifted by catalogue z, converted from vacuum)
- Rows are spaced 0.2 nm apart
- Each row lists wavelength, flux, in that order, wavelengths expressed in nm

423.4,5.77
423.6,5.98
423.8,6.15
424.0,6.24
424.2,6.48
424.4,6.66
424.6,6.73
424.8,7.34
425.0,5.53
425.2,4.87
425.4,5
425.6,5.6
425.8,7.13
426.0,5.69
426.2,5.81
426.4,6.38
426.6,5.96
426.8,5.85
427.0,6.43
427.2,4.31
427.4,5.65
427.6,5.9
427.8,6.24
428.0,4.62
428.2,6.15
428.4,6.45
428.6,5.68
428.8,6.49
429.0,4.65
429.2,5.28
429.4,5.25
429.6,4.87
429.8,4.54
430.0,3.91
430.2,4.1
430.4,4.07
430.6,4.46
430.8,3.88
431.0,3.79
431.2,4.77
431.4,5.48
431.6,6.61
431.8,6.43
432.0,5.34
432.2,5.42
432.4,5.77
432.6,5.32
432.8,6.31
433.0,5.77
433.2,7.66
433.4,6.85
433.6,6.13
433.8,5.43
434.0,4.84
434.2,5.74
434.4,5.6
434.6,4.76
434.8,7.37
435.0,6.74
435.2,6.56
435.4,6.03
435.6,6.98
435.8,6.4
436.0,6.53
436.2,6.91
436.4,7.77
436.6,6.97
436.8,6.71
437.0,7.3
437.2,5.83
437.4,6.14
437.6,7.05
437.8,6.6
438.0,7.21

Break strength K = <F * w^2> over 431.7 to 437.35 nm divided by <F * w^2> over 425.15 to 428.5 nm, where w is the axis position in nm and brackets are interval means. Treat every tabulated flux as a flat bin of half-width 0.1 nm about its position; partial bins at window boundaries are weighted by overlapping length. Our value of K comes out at 1.12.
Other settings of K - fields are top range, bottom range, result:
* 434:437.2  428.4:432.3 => 1.32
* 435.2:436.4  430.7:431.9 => 1.32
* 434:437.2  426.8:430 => 1.23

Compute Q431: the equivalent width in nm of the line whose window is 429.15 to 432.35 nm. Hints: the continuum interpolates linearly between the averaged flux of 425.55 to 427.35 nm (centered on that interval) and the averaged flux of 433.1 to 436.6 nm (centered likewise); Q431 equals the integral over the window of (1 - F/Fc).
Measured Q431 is 0.66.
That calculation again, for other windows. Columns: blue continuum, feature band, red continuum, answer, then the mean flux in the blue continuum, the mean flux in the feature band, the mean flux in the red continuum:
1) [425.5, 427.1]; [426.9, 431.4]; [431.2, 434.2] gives 0.706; 6.11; 5.08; 5.91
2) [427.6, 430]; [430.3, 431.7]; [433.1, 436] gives 0.249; 5.43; 4.72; 6.23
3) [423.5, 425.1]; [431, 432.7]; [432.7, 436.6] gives 0.221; 6.39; 5.53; 6.35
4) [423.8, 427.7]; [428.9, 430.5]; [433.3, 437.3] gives 0.406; 5.98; 4.58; 6.37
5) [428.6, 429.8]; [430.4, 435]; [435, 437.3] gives 0.309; 5.27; 5.61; 6.73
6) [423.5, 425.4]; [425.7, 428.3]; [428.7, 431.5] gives -0.172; 6.16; 5.86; 4.68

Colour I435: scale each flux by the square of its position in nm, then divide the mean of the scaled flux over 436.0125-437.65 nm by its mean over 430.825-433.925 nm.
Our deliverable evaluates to 1.2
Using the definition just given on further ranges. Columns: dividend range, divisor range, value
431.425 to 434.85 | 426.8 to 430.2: 1.13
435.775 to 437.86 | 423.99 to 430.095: 1.24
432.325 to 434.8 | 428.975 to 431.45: 1.33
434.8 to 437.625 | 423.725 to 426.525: 1.16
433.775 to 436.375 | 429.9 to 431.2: 1.55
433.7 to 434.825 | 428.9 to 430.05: 1.18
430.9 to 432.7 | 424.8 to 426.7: 0.95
